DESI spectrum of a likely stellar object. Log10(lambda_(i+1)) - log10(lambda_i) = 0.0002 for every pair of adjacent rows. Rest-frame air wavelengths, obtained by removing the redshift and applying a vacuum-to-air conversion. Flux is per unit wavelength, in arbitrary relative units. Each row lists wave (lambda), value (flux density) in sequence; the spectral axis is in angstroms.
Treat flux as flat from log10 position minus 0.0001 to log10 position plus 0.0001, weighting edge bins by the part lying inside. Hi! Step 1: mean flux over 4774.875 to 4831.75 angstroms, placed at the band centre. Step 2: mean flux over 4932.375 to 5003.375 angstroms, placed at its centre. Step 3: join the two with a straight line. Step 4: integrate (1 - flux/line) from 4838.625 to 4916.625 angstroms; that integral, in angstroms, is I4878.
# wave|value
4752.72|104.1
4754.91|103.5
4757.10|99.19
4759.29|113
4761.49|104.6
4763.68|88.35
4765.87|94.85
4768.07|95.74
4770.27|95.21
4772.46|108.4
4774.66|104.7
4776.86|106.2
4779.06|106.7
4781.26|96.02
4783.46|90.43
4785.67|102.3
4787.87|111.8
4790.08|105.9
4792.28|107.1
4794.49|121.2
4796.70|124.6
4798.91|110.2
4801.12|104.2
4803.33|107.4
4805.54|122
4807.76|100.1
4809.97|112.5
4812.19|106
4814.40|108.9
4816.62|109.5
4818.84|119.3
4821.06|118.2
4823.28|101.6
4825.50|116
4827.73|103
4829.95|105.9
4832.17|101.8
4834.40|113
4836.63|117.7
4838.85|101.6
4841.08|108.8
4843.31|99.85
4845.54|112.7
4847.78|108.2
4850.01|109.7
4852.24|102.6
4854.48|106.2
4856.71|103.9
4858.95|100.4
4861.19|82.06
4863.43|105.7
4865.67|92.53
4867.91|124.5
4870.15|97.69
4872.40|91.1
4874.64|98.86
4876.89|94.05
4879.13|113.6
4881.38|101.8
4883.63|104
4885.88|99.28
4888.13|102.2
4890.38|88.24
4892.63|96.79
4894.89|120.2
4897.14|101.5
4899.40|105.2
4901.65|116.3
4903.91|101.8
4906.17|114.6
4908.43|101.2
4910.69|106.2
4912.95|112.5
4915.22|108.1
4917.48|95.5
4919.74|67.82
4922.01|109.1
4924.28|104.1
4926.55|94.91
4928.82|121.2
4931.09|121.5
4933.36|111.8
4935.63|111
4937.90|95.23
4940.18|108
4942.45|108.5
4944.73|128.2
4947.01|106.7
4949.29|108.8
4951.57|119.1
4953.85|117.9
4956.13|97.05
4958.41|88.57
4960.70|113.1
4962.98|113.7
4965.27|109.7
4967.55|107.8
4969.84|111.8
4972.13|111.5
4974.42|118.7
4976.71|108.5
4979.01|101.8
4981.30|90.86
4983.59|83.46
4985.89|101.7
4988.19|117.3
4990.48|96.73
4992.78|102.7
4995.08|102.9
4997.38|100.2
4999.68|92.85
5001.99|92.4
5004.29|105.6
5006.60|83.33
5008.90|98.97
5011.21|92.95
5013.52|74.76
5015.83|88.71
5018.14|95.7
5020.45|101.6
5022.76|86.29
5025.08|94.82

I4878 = 2.5 angstroms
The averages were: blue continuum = 109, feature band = 104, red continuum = 106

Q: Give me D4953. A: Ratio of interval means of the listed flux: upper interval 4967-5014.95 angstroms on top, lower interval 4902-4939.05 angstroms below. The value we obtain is 0.9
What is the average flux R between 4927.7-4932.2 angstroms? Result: 121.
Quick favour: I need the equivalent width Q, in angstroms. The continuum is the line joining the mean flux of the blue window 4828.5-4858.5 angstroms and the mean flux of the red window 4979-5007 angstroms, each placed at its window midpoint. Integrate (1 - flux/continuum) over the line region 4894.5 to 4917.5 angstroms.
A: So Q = -1.0 angstroms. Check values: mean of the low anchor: 107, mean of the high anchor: 98.1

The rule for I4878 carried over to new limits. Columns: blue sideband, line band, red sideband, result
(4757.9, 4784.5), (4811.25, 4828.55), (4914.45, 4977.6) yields -1.36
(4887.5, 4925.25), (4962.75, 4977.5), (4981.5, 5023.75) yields -2.06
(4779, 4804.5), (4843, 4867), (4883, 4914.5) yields 0.81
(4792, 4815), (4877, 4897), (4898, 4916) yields 1.11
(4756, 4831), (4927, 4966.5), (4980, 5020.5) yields -4.78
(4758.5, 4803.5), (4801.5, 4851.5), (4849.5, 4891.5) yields -3.14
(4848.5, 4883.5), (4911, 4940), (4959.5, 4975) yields 0.87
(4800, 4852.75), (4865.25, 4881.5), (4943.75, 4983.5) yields 0.97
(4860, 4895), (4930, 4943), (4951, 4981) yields -0.45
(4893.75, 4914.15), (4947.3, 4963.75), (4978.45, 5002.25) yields -0.86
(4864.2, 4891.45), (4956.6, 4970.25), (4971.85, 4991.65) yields -0.54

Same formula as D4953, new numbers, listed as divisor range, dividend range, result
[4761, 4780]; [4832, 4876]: 1.04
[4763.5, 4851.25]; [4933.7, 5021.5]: 0.96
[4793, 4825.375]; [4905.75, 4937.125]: 0.94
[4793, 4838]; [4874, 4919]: 0.94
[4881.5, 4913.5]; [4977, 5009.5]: 0.94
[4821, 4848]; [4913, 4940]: 0.96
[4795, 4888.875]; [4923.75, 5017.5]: 0.98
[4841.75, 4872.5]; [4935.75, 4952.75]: 1.07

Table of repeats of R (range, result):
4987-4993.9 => 106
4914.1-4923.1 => 95.1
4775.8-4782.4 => 103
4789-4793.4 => 107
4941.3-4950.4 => 113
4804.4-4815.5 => 110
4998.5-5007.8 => 93.6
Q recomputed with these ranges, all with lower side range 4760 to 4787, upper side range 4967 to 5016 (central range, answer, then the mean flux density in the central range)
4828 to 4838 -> -0.9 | 109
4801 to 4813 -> -1.1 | 109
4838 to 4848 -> -0.7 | 106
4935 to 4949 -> -1.4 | 109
